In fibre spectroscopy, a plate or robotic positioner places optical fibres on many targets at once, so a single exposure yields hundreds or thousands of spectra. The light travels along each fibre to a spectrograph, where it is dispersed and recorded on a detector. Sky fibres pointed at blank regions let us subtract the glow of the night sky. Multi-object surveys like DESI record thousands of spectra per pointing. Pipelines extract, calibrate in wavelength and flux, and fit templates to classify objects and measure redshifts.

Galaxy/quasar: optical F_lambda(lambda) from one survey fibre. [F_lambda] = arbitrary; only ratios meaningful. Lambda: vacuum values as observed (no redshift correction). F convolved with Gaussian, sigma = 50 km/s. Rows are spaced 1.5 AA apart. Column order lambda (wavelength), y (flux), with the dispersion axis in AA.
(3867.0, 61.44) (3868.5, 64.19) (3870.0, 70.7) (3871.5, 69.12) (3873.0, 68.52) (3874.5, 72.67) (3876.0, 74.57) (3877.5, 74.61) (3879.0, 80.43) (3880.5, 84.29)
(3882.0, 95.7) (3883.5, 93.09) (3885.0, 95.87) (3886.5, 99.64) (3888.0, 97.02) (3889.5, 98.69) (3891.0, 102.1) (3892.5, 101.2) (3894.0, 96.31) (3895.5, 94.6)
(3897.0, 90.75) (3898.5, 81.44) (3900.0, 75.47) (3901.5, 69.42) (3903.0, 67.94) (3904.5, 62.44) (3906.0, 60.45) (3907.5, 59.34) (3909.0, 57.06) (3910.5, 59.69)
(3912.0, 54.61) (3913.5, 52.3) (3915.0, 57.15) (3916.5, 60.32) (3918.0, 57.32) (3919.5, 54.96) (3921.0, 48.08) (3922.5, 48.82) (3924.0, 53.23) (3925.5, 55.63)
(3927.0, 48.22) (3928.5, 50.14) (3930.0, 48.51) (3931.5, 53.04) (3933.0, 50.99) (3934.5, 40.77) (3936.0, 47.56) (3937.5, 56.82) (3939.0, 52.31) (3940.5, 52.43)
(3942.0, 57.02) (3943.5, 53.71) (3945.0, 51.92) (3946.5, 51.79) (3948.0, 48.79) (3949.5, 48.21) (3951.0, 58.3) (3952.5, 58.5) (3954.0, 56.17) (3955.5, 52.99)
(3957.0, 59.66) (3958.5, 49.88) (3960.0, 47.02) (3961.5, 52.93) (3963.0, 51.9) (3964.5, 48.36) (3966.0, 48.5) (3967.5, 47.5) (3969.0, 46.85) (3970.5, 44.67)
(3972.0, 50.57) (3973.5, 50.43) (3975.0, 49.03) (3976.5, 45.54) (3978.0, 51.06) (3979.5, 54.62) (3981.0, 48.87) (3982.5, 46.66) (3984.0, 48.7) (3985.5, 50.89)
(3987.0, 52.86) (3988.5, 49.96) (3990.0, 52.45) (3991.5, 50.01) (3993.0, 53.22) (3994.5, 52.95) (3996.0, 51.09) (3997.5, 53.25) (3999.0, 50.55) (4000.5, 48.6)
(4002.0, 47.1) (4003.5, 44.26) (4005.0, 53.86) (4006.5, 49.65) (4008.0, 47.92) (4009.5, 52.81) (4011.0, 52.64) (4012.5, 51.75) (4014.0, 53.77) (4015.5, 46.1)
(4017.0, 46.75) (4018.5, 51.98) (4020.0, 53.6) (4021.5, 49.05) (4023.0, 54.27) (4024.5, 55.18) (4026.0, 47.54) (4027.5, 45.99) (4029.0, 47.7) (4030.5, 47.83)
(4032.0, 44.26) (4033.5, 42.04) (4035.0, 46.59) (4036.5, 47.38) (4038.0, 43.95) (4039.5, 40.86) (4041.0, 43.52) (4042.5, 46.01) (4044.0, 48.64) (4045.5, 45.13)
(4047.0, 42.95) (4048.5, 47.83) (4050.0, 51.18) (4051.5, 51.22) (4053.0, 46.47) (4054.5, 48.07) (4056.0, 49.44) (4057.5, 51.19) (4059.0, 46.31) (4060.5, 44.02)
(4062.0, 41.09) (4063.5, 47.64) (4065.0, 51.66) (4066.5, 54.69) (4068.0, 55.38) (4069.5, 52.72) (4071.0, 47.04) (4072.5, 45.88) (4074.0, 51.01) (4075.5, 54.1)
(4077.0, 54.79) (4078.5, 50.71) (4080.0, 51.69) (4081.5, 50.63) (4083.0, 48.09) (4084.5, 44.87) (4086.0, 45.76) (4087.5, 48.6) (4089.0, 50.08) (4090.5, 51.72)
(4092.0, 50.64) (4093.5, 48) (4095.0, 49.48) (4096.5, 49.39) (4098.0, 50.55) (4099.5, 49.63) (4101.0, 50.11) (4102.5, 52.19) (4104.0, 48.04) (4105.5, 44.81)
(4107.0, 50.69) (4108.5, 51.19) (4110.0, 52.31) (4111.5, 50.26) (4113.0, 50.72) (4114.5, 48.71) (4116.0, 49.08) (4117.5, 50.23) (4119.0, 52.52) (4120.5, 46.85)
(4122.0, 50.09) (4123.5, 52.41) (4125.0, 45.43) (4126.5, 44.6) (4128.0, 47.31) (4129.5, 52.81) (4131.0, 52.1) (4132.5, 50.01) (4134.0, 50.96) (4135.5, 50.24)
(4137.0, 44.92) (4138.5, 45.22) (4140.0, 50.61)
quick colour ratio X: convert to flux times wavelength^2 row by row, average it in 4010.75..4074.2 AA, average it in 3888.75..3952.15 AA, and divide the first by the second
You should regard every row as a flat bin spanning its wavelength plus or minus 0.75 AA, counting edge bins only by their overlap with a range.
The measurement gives 0.8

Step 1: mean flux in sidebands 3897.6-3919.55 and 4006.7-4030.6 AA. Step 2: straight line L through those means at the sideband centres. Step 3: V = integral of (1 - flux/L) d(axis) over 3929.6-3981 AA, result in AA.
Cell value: 5.5 AA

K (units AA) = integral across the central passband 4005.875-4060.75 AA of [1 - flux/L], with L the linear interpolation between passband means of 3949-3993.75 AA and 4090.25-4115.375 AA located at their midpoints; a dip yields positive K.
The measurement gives 2.4 AA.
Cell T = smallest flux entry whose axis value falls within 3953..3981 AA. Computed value 44.67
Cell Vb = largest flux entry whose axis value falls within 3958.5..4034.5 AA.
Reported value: 55.18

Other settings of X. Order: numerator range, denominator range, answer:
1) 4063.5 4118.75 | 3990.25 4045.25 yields 1.06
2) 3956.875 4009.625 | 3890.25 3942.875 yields 0.83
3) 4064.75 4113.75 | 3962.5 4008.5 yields 1.06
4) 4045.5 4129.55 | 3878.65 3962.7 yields 0.83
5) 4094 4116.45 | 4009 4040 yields 1.06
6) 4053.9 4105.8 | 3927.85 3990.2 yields 1.03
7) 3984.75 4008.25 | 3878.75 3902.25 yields 0.59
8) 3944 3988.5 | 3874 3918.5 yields 0.68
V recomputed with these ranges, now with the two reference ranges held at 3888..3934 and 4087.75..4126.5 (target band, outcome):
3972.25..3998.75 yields 4.0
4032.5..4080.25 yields 5.1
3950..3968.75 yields 2.9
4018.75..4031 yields 1.4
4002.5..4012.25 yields 1.3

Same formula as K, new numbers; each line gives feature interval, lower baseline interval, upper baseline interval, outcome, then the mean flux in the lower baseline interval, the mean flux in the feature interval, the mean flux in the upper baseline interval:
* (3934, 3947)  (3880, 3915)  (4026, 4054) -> 3.33 AA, 79.9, 51.8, 46.1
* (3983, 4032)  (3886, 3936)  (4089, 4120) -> 6.64 AA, 66.4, 50.3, 50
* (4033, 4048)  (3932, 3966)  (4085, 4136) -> 1.74 AA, 52.1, 44.8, 49.6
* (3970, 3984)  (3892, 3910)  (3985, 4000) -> 1.66 AA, 75.8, 49.1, 51.7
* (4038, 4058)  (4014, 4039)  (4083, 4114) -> 0.68 AA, 48.2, 46.9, 49.4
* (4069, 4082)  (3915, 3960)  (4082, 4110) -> -0.34 AA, 52.6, 50.9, 49.2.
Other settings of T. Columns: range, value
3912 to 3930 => 48.08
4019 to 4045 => 40.86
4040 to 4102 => 41.09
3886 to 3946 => 40.77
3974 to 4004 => 44.26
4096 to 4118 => 44.81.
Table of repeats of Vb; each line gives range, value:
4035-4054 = 51.22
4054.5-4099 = 55.38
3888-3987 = 102.1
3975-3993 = 54.62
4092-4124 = 52.52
